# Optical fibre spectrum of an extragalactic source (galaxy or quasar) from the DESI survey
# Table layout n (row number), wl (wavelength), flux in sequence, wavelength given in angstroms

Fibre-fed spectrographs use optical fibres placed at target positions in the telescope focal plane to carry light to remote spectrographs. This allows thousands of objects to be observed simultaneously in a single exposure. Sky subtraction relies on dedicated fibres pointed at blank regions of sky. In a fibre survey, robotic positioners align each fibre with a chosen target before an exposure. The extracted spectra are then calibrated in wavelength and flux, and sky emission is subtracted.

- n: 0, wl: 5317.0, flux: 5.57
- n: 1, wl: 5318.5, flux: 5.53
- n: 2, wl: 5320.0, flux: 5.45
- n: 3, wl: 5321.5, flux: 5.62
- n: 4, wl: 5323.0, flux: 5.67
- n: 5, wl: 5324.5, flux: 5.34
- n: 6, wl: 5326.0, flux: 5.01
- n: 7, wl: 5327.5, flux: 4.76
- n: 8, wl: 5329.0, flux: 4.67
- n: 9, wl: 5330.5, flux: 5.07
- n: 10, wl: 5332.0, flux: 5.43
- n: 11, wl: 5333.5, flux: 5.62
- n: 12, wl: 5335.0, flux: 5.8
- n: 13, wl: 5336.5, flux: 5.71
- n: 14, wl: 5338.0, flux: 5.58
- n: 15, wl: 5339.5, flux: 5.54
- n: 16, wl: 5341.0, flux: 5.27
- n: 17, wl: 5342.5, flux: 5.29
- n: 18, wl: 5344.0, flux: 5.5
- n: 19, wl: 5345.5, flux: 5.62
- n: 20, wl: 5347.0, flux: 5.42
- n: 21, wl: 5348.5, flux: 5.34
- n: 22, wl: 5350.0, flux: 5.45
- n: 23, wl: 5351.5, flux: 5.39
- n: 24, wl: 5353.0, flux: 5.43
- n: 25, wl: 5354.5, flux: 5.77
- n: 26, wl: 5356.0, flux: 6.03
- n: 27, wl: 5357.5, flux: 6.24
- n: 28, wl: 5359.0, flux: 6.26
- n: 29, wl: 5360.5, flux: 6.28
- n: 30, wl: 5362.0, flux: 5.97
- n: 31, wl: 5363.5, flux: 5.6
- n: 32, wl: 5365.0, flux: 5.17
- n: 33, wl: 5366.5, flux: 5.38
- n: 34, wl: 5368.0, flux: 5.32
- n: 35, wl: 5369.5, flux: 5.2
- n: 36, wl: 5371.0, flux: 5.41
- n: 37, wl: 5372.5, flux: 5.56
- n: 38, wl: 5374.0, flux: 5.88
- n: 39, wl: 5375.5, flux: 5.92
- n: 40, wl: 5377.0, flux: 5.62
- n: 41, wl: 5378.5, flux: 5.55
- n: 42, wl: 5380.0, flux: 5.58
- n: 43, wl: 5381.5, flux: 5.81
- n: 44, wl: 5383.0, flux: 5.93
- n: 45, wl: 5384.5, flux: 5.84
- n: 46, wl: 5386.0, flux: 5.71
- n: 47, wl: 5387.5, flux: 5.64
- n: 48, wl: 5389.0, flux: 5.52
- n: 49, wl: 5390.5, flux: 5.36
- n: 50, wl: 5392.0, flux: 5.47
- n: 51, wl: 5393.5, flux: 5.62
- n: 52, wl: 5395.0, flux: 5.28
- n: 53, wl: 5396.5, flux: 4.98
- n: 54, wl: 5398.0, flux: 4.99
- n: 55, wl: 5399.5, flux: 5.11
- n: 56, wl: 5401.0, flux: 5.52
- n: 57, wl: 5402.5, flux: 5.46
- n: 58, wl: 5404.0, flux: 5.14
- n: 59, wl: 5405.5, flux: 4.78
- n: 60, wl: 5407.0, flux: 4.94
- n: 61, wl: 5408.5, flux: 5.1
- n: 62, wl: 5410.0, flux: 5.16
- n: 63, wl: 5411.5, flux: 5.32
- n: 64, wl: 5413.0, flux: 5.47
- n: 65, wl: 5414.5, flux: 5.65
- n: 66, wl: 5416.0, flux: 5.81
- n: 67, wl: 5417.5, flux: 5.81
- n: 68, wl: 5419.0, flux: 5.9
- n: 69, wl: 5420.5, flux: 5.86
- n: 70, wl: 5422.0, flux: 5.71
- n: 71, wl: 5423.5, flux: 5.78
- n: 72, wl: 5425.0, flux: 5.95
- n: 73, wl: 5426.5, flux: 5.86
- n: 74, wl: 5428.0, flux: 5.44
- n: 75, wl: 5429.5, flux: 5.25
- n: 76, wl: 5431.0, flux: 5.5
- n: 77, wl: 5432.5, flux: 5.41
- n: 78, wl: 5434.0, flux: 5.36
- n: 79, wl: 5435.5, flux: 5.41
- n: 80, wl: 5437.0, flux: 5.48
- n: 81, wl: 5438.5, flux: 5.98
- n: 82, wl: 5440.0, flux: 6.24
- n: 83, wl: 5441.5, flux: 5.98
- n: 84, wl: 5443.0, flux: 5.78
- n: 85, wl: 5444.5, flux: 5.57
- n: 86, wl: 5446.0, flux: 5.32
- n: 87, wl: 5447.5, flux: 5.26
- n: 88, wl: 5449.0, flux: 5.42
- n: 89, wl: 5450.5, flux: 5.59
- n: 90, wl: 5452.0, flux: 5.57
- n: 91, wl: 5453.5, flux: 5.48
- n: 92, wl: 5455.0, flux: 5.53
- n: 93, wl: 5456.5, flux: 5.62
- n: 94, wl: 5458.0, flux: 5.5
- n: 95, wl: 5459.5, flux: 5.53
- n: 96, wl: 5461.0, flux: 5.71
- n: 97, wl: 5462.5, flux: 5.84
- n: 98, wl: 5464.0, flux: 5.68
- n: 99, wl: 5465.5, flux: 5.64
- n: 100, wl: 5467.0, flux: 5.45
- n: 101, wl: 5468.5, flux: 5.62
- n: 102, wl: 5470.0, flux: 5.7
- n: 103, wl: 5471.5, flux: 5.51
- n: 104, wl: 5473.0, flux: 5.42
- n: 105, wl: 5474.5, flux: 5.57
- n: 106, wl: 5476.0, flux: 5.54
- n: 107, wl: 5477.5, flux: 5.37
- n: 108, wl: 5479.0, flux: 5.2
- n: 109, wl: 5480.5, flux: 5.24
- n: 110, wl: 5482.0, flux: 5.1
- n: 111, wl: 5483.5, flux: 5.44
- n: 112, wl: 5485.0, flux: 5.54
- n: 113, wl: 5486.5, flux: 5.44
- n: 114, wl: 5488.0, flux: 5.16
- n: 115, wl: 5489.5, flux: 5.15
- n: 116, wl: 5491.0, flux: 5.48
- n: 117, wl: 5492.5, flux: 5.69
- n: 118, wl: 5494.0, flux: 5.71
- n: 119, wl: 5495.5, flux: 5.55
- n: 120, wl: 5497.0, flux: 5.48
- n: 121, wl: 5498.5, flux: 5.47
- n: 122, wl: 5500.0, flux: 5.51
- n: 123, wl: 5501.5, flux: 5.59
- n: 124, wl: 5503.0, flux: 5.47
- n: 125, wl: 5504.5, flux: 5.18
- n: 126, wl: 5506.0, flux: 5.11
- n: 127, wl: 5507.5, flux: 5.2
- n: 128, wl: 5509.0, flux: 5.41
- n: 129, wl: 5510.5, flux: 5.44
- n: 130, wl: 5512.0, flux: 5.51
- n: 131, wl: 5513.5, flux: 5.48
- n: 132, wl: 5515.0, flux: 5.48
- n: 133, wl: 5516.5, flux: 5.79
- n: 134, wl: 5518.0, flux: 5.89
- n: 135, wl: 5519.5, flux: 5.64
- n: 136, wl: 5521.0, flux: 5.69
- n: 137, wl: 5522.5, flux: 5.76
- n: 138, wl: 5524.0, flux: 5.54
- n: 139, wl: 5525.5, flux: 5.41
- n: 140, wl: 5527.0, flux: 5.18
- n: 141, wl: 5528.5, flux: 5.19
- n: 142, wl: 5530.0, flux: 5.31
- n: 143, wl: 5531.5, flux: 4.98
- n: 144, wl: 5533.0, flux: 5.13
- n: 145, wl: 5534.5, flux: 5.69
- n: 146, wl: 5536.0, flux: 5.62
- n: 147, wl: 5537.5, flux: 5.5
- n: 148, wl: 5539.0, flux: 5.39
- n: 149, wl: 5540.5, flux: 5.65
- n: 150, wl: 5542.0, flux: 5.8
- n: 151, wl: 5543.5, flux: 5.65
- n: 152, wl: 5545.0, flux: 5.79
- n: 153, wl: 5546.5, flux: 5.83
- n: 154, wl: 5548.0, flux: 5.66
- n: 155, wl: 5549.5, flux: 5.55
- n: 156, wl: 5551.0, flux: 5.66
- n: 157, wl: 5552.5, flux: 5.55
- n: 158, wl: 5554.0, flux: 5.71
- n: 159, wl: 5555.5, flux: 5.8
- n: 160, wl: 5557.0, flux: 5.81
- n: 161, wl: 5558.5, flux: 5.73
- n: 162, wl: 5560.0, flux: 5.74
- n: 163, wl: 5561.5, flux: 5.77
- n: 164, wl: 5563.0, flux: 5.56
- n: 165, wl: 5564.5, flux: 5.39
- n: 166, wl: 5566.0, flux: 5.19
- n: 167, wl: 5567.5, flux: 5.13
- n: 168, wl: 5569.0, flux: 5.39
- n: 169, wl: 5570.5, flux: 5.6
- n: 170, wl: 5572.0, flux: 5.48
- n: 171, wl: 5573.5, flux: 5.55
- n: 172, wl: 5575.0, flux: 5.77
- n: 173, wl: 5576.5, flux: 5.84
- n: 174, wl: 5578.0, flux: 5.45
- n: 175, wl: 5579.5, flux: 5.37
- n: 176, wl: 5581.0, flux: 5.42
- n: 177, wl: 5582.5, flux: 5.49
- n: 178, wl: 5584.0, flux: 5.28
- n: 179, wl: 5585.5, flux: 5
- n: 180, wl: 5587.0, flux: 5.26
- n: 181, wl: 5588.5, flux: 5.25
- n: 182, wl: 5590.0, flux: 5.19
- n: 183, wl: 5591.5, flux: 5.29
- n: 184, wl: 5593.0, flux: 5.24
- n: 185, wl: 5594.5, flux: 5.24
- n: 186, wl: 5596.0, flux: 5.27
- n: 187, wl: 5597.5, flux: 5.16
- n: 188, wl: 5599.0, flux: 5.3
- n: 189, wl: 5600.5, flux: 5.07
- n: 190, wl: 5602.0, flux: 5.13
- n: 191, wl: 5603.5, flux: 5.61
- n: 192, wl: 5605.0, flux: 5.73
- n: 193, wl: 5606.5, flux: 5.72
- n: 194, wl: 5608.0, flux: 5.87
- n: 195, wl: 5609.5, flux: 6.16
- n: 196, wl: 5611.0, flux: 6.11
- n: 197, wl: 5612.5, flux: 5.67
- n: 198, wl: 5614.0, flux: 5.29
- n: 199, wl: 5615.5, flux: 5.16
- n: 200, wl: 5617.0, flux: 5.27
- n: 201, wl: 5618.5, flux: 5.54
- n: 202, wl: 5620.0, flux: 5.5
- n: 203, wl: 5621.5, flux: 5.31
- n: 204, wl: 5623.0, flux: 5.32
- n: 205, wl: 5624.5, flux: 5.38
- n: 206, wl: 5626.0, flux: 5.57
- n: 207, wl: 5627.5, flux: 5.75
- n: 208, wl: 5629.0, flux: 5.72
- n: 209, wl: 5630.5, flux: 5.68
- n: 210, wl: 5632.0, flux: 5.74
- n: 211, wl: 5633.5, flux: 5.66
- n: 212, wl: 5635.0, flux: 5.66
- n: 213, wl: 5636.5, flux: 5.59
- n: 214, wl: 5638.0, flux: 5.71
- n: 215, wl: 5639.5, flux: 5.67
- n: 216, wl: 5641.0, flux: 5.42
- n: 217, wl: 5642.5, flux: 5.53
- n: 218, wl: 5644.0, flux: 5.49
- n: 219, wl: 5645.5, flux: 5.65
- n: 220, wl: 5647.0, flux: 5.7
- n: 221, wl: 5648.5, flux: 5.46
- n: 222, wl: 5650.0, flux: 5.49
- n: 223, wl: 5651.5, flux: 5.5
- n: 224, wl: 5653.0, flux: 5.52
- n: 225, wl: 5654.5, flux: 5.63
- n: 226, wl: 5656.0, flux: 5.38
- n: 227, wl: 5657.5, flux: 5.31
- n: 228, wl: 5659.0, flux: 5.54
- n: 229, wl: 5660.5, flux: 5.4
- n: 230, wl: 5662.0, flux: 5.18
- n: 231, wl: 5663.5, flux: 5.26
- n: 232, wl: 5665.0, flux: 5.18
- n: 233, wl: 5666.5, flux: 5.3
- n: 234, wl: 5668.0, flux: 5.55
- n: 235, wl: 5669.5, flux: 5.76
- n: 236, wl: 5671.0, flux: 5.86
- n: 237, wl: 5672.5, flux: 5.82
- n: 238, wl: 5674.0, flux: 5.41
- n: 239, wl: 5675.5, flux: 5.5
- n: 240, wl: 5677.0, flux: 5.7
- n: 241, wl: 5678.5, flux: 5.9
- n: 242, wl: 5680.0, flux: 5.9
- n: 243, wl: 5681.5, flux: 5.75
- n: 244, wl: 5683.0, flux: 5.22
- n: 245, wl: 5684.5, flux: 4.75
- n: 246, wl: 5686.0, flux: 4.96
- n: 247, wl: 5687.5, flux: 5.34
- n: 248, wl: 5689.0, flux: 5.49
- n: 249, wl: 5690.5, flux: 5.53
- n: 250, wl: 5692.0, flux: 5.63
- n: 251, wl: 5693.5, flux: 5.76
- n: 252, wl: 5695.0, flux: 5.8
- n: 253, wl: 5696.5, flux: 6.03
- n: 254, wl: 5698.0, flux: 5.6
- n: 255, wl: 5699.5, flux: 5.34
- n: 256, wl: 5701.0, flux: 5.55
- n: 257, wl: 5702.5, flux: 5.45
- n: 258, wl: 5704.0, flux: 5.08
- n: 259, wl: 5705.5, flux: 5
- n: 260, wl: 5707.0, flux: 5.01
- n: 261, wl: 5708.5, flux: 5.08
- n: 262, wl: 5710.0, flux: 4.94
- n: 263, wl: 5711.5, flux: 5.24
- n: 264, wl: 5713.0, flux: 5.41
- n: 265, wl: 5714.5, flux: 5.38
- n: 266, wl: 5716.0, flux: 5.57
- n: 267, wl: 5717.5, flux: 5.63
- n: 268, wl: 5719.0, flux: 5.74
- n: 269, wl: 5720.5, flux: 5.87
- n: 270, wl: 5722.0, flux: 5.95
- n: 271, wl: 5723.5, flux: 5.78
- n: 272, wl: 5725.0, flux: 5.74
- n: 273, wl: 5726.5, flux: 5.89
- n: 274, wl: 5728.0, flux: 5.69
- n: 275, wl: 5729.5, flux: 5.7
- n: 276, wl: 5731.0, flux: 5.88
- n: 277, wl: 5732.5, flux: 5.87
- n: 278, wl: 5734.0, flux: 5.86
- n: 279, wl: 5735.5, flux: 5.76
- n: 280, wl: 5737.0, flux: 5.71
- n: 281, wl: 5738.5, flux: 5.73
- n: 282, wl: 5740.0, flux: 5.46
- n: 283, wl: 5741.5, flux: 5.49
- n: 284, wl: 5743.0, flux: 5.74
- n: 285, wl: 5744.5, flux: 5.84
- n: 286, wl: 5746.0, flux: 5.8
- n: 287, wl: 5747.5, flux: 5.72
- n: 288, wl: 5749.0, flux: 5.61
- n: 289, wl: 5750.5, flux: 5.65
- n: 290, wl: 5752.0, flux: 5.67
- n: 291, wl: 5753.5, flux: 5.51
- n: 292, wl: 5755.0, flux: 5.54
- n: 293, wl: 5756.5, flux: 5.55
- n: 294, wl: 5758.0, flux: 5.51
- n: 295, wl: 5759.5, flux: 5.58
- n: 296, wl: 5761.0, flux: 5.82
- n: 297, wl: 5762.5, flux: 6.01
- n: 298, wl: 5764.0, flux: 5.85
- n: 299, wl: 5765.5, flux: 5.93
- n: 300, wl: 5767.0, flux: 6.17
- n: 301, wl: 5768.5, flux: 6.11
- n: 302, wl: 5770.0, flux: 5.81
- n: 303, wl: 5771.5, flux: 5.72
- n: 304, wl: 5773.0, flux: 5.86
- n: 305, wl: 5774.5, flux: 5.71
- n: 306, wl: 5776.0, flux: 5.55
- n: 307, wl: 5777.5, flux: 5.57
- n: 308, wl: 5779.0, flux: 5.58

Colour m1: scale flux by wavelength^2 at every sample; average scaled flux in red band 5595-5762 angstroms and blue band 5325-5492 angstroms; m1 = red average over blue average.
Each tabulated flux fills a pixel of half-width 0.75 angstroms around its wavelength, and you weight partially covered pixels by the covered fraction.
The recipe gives 1.11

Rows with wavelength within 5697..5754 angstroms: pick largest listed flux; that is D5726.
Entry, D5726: 5.95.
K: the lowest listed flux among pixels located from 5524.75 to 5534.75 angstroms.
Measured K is 4.98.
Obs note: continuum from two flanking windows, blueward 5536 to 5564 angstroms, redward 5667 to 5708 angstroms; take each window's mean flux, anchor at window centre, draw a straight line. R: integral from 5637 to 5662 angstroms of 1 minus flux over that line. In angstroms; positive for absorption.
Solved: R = 0.15 angstroms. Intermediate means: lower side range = 5.67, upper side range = 5.5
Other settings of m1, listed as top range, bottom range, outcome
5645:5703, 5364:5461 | 1.10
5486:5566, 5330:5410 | 1.06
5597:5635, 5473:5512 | 1.07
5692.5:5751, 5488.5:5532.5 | 1.11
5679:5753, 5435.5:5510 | 1.10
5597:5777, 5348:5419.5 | 1.13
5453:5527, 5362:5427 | 1.03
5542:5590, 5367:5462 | 1.06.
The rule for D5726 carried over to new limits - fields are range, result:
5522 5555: 5.83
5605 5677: 6.16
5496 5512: 5.59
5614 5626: 5.57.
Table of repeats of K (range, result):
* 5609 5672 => 5.16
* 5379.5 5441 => 4.78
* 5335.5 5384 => 5.17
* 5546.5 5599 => 5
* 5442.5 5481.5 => 5.2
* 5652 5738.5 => 4.75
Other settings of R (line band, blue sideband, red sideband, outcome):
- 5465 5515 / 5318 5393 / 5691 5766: 1.25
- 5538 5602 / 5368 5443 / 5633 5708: 0.38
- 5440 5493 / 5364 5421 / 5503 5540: -0.60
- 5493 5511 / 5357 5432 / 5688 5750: 0.43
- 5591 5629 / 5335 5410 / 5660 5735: 0.35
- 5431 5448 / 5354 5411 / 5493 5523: -0.29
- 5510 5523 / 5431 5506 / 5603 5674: -0.25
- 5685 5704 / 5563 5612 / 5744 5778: 0.39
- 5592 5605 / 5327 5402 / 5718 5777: 0.88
